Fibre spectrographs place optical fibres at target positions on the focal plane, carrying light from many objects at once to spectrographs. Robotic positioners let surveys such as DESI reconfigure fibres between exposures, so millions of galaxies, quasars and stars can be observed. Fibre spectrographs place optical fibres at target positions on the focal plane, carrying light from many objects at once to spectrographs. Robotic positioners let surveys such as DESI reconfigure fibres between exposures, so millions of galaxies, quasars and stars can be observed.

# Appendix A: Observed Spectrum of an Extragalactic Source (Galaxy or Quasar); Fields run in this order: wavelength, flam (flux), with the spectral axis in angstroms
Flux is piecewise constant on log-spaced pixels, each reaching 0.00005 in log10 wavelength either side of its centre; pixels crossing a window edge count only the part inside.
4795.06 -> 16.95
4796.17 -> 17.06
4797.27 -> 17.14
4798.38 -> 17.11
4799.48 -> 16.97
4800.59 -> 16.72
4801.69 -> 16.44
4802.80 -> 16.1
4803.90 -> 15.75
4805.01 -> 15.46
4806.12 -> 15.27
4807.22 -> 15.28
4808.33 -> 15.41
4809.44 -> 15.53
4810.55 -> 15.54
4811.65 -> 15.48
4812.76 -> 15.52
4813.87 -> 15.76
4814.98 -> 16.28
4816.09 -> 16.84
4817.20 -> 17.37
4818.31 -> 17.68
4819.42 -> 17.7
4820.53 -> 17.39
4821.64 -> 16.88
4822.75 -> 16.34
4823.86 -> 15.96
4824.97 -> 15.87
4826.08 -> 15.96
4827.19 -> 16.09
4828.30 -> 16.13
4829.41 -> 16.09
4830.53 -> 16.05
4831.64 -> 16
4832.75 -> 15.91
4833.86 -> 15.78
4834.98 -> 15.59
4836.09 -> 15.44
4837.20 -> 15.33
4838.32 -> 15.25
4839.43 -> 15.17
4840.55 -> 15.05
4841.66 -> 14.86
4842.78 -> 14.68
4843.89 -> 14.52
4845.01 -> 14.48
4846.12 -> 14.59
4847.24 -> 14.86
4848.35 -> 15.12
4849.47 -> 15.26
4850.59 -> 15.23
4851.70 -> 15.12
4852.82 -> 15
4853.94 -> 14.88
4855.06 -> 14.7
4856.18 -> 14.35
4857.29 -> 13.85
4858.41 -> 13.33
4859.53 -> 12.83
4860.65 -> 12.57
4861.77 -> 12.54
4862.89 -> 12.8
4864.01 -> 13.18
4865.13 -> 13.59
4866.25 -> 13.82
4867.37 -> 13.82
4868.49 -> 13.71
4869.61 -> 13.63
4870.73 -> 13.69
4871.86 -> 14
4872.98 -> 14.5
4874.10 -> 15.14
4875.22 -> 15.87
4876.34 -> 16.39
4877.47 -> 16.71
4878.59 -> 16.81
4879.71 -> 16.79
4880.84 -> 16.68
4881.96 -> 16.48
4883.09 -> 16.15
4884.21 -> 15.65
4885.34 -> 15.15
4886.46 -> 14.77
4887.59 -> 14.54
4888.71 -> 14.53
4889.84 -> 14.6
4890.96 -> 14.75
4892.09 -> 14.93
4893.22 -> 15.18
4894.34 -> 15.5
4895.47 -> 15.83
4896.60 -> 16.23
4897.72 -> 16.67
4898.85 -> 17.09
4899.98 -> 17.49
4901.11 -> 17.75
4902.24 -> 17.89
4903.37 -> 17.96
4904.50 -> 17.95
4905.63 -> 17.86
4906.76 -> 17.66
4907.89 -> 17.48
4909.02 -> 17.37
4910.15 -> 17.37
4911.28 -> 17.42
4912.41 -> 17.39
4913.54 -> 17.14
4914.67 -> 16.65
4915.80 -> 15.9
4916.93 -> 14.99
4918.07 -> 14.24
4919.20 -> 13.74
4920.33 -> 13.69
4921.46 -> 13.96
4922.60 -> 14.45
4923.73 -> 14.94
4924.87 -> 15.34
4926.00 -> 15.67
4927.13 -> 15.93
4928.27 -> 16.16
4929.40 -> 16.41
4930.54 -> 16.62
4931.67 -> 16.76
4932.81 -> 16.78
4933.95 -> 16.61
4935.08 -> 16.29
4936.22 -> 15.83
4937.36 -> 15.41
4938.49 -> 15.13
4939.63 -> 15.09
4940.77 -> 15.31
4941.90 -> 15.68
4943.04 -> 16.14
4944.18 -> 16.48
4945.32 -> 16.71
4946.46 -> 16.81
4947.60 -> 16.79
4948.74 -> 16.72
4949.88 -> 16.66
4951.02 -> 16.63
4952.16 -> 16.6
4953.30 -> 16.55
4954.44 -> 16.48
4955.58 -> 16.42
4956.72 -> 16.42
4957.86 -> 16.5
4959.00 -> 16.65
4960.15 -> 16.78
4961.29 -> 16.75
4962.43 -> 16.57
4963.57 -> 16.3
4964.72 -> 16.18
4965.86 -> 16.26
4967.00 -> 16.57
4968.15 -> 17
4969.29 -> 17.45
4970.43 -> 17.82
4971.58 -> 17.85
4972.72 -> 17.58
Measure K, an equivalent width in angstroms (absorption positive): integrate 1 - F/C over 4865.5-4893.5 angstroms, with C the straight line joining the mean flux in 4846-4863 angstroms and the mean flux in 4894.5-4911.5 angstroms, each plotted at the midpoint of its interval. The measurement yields 1.19 angstroms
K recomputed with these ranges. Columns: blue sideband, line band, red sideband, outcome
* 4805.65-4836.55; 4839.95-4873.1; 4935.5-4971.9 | 4.2 angstroms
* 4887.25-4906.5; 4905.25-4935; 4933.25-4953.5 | 0.3 angstroms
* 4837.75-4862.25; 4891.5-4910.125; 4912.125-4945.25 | -2.1 angstroms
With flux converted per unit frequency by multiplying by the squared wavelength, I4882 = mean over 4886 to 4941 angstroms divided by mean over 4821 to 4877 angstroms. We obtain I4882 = 1.1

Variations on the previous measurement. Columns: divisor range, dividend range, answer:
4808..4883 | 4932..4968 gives 1.12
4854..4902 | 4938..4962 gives 1.12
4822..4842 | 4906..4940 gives 1.05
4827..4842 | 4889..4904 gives 1.07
